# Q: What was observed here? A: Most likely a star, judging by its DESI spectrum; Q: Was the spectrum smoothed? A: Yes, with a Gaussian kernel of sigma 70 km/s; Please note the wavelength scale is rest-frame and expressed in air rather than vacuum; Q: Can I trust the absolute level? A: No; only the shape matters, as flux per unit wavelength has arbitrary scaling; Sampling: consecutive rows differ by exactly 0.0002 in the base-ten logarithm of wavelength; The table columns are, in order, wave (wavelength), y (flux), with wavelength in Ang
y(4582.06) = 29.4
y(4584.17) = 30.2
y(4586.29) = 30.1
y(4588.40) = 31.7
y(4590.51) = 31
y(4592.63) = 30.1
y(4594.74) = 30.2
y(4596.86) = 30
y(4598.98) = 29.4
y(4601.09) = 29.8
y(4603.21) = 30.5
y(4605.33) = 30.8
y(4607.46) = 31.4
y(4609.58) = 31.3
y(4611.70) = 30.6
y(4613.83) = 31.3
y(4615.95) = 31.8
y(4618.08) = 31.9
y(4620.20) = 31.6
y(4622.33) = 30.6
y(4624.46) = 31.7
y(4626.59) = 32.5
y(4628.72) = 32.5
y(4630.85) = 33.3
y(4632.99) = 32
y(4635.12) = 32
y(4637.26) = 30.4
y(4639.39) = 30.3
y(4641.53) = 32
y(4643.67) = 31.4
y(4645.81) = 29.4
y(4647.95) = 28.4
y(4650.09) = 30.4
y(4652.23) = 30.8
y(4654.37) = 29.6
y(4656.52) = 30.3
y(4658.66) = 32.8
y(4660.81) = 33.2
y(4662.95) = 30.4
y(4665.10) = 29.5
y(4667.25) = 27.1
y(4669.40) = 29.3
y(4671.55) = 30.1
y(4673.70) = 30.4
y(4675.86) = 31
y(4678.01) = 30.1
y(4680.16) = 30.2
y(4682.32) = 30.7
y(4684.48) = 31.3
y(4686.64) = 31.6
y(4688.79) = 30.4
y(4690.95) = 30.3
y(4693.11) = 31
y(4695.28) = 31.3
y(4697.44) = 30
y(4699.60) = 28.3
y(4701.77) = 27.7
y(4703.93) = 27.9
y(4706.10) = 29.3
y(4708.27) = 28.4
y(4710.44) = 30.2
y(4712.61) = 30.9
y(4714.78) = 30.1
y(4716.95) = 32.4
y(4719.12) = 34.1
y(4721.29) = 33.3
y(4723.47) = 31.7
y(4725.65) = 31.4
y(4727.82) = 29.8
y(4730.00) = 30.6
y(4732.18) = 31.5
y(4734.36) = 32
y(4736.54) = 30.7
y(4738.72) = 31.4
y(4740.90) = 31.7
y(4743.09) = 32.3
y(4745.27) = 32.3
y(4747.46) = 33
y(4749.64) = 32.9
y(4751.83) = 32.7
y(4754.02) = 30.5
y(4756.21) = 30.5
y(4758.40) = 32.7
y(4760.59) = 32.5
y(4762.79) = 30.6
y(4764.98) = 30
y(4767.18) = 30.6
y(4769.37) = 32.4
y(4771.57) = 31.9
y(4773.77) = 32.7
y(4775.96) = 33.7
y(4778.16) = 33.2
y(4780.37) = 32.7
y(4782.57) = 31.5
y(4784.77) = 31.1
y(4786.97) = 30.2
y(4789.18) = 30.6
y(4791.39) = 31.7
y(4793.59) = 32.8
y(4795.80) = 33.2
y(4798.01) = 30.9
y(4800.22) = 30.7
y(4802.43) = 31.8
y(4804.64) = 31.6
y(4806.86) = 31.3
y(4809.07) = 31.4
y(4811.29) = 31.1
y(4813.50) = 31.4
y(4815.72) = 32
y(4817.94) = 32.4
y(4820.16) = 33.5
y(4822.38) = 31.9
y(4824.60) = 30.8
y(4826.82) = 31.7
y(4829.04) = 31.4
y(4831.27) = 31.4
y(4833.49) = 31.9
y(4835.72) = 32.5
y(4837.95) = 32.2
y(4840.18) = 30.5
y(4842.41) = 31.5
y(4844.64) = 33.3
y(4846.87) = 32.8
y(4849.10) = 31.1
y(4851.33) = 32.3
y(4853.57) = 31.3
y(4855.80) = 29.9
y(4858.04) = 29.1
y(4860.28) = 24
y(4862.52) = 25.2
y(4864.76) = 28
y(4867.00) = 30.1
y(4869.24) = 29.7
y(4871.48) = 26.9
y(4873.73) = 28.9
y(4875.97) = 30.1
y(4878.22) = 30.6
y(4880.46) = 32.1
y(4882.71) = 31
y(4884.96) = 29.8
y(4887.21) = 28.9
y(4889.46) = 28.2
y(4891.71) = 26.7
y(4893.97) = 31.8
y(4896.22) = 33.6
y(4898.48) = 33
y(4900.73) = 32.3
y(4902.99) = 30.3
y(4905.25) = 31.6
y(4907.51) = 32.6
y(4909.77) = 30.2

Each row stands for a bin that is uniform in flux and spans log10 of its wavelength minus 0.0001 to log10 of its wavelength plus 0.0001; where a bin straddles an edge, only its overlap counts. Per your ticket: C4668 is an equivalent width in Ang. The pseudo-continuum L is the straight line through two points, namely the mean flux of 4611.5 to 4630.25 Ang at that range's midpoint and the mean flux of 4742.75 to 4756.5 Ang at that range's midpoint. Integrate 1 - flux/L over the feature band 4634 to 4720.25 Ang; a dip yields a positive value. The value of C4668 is 4.1 Ang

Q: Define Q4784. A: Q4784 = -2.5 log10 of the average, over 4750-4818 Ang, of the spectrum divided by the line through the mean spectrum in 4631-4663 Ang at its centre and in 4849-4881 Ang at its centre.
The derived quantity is -0.06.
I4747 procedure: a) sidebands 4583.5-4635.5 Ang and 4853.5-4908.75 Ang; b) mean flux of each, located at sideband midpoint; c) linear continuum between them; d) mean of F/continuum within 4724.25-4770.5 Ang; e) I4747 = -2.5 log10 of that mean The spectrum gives -0.04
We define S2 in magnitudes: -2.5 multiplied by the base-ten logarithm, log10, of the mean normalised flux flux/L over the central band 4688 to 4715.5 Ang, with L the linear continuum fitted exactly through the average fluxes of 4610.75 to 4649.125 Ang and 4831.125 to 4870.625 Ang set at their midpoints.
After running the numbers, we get 0.05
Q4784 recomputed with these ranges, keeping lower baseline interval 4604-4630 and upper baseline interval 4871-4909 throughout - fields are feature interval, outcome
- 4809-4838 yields -0.04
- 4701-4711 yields 0.09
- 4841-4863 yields 0.02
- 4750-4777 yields -0.03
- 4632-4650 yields 0.02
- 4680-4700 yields 0.02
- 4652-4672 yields 0.04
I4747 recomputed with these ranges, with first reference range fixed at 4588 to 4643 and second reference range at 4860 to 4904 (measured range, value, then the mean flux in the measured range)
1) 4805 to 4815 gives -0.045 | 31.3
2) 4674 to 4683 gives 0.012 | 30.5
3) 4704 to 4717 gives 0.028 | 29.9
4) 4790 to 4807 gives -0.056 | 31.7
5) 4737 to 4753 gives -0.063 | 32.3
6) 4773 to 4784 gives -0.085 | 32.7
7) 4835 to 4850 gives -0.073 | 32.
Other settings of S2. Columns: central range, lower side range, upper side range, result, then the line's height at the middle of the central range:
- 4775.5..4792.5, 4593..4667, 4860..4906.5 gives -0.05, 30.2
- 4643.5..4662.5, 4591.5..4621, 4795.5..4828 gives 0.01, 31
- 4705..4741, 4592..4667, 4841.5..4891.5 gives -0.02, 30.5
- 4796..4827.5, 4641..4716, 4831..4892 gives -0.06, 30.1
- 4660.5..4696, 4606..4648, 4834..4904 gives 0.03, 31.1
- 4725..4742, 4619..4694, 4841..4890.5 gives -0.02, 30.4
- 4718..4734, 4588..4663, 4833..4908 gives -0.04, 30.8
